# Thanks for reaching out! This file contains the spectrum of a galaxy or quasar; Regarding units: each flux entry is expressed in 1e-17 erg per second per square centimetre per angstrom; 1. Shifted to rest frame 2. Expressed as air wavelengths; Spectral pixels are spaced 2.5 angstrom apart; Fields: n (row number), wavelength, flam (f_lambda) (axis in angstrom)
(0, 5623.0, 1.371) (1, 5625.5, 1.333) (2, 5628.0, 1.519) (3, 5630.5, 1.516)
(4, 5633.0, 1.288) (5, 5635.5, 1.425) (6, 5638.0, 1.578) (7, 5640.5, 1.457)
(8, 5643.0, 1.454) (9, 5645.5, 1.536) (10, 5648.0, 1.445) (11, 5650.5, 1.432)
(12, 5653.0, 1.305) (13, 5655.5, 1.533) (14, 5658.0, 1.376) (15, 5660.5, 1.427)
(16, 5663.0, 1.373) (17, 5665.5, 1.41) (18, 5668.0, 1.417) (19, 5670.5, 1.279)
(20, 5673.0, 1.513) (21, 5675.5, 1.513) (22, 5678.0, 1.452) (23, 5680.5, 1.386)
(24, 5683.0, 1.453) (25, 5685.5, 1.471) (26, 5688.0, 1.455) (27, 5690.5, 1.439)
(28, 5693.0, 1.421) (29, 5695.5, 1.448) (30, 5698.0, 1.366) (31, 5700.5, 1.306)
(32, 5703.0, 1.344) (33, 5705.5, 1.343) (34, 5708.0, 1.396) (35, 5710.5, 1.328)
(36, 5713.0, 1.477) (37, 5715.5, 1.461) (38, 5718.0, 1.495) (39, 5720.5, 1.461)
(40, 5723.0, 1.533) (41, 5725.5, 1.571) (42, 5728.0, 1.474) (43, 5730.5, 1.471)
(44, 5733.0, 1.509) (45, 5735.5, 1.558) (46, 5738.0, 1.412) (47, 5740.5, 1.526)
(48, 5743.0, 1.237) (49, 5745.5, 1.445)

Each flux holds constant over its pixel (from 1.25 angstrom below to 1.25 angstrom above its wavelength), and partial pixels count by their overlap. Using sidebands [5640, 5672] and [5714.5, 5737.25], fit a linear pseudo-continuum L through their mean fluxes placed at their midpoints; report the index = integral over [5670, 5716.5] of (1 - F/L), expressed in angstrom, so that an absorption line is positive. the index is 1.5 angstrom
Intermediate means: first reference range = 1.42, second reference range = 1.5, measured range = 1.42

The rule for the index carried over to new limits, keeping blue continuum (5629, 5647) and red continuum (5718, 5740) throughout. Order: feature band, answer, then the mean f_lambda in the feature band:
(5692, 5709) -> 1.31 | 1.37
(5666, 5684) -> 0.61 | 1.43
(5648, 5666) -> 0.76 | 1.41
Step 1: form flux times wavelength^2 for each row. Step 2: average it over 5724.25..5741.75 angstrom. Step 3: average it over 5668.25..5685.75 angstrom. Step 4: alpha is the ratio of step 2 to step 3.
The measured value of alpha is 1.07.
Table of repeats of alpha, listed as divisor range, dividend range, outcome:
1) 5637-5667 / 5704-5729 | 1.03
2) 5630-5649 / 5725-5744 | 1.04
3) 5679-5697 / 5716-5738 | 1.06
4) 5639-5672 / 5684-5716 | 1.00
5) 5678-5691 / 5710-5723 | 1.02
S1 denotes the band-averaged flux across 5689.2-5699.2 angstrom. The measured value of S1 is 1.42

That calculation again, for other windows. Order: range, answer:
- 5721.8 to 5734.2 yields 1.51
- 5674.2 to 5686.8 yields 1.46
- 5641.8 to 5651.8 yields 1.47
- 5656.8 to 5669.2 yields 1.4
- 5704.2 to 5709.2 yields 1.37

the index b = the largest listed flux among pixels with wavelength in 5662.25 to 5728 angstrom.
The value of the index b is 1.571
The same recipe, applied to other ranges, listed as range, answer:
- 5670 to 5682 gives 1.513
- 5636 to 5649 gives 1.578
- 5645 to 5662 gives 1.536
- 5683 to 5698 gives 1.471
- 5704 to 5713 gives 1.477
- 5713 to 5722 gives 1.495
